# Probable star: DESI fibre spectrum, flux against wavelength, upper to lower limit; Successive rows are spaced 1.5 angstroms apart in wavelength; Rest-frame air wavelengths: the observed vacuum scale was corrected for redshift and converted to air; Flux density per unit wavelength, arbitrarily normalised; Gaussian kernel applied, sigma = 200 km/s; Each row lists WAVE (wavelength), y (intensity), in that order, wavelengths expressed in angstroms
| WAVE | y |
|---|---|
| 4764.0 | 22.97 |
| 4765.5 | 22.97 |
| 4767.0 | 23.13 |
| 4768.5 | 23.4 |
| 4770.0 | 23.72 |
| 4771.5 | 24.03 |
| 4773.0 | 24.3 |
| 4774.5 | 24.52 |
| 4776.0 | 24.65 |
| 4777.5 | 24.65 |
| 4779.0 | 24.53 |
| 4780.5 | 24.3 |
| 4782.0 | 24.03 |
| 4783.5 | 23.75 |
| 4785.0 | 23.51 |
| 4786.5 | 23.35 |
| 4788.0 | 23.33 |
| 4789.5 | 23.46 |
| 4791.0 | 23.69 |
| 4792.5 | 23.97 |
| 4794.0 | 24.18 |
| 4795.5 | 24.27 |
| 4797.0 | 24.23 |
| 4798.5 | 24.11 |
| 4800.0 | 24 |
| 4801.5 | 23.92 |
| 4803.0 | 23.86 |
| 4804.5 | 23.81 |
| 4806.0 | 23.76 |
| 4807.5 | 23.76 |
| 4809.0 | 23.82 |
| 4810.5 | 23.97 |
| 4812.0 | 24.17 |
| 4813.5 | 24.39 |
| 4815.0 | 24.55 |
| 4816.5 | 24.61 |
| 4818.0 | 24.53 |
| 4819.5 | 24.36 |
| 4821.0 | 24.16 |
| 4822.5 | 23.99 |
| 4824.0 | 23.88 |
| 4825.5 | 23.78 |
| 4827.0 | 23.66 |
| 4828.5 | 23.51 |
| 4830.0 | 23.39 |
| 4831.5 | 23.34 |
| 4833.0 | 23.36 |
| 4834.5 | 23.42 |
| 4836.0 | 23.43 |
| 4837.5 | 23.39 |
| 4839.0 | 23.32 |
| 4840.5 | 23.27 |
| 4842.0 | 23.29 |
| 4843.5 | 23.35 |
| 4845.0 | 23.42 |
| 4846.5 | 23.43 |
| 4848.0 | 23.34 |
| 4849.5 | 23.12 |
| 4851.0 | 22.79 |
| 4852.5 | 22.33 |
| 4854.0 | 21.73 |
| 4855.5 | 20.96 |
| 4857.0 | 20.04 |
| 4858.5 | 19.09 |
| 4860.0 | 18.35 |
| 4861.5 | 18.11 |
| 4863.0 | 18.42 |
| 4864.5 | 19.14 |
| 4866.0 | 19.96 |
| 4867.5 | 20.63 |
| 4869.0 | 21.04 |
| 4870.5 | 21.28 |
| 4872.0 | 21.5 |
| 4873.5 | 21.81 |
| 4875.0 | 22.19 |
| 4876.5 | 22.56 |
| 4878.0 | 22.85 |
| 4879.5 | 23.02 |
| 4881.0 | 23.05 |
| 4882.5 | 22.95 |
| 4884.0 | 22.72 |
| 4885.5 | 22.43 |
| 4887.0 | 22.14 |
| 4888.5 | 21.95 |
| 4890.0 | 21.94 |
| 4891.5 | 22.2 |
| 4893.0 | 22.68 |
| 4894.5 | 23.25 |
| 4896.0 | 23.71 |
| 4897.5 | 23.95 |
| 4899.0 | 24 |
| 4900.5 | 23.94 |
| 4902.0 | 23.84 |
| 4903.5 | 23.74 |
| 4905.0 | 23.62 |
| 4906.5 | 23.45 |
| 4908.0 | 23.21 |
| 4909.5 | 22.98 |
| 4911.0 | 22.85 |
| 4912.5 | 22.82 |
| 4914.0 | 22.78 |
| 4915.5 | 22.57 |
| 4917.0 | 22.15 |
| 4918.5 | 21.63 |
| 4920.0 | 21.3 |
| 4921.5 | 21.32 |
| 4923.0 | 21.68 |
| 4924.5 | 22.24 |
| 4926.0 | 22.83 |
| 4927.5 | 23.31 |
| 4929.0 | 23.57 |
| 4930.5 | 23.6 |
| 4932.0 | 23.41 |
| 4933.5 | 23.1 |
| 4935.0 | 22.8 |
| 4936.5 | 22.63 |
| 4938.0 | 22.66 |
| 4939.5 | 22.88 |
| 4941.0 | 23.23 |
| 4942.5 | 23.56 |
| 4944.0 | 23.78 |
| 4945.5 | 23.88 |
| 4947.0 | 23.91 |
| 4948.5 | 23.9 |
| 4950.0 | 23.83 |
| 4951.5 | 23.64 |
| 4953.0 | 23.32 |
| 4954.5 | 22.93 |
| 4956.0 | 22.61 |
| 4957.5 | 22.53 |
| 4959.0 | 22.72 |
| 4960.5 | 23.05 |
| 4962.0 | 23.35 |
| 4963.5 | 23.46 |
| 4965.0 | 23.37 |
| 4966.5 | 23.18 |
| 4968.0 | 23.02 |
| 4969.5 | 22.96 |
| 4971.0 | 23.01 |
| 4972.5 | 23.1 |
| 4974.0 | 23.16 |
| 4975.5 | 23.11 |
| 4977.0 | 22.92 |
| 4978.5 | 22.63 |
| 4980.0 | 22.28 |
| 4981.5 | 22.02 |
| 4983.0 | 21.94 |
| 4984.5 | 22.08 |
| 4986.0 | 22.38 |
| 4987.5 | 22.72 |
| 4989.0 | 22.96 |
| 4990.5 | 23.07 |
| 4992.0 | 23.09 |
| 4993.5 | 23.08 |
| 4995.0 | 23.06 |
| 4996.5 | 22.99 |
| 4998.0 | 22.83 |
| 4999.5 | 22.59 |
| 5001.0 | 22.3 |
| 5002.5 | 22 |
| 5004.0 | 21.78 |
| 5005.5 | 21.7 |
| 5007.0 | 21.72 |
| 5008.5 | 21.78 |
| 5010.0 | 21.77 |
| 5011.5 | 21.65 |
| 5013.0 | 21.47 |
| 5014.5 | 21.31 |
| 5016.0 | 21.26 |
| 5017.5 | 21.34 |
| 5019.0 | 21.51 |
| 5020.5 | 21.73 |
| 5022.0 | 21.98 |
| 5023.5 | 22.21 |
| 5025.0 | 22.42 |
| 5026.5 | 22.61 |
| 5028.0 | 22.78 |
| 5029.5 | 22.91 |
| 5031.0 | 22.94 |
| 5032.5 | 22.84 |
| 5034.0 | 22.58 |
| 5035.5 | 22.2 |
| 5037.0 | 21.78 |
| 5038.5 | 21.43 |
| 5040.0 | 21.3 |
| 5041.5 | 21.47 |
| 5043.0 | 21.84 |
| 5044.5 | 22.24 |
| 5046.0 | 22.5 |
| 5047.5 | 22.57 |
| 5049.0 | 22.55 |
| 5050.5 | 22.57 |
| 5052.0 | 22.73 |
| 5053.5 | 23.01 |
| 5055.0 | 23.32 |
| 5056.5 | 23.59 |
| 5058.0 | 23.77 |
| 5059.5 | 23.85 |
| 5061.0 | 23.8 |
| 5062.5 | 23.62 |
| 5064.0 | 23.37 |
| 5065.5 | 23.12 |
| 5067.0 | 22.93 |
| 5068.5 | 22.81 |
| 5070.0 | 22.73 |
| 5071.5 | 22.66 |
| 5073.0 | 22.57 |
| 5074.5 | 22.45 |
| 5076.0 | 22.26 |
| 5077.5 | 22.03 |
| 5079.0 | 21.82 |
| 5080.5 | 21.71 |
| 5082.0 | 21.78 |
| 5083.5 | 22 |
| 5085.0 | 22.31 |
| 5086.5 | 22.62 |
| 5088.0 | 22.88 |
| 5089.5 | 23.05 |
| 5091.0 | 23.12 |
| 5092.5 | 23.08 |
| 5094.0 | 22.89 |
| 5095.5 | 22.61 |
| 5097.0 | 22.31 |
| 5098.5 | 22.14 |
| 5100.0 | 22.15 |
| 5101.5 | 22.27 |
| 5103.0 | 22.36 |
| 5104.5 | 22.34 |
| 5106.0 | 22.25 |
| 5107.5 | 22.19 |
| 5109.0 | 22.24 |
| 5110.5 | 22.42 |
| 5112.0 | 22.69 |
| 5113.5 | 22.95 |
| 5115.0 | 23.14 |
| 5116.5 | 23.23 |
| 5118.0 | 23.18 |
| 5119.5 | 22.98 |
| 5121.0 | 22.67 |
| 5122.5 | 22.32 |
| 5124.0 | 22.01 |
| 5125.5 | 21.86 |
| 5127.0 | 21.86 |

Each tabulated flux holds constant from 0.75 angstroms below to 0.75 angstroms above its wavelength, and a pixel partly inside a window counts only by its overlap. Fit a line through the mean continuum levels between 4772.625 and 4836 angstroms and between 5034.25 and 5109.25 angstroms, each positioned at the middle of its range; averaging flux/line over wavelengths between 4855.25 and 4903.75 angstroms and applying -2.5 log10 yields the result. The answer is 0.08 mag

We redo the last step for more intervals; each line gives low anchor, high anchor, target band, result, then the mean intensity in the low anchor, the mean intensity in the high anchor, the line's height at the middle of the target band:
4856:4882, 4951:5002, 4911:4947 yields -0.04 mag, 20.8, 22.9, 21.9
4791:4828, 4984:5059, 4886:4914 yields 0.01 mag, 24.1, 22.3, 23.3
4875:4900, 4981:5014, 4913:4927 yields 0.03 mag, 22.8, 22.3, 22.7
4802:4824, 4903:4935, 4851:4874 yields 0.16 mag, 24.1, 22.8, 23.5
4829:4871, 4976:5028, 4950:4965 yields -0.05 mag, 21.8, 22.2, 22.1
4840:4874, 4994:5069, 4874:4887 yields -0.06 mag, 21.3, 22.4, 21.5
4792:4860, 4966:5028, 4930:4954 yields -0.03 mag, 23.4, 22.4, 22.7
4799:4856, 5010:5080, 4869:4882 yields 0.05 mag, 23.6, 22.4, 23.3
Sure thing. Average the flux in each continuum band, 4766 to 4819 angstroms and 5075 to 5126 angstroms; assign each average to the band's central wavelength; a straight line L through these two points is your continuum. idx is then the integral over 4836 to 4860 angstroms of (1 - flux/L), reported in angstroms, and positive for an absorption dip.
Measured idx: 1.4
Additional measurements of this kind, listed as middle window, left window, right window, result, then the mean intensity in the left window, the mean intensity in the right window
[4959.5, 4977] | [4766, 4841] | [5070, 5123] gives 0.0 angstroms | 23.9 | 22.5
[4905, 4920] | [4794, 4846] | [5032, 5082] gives 0.4 angstroms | 23.8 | 22.6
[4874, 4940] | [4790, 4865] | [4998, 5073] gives 0.0 angstroms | 23.1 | 22.4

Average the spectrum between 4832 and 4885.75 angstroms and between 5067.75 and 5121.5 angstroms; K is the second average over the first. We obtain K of 1.03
